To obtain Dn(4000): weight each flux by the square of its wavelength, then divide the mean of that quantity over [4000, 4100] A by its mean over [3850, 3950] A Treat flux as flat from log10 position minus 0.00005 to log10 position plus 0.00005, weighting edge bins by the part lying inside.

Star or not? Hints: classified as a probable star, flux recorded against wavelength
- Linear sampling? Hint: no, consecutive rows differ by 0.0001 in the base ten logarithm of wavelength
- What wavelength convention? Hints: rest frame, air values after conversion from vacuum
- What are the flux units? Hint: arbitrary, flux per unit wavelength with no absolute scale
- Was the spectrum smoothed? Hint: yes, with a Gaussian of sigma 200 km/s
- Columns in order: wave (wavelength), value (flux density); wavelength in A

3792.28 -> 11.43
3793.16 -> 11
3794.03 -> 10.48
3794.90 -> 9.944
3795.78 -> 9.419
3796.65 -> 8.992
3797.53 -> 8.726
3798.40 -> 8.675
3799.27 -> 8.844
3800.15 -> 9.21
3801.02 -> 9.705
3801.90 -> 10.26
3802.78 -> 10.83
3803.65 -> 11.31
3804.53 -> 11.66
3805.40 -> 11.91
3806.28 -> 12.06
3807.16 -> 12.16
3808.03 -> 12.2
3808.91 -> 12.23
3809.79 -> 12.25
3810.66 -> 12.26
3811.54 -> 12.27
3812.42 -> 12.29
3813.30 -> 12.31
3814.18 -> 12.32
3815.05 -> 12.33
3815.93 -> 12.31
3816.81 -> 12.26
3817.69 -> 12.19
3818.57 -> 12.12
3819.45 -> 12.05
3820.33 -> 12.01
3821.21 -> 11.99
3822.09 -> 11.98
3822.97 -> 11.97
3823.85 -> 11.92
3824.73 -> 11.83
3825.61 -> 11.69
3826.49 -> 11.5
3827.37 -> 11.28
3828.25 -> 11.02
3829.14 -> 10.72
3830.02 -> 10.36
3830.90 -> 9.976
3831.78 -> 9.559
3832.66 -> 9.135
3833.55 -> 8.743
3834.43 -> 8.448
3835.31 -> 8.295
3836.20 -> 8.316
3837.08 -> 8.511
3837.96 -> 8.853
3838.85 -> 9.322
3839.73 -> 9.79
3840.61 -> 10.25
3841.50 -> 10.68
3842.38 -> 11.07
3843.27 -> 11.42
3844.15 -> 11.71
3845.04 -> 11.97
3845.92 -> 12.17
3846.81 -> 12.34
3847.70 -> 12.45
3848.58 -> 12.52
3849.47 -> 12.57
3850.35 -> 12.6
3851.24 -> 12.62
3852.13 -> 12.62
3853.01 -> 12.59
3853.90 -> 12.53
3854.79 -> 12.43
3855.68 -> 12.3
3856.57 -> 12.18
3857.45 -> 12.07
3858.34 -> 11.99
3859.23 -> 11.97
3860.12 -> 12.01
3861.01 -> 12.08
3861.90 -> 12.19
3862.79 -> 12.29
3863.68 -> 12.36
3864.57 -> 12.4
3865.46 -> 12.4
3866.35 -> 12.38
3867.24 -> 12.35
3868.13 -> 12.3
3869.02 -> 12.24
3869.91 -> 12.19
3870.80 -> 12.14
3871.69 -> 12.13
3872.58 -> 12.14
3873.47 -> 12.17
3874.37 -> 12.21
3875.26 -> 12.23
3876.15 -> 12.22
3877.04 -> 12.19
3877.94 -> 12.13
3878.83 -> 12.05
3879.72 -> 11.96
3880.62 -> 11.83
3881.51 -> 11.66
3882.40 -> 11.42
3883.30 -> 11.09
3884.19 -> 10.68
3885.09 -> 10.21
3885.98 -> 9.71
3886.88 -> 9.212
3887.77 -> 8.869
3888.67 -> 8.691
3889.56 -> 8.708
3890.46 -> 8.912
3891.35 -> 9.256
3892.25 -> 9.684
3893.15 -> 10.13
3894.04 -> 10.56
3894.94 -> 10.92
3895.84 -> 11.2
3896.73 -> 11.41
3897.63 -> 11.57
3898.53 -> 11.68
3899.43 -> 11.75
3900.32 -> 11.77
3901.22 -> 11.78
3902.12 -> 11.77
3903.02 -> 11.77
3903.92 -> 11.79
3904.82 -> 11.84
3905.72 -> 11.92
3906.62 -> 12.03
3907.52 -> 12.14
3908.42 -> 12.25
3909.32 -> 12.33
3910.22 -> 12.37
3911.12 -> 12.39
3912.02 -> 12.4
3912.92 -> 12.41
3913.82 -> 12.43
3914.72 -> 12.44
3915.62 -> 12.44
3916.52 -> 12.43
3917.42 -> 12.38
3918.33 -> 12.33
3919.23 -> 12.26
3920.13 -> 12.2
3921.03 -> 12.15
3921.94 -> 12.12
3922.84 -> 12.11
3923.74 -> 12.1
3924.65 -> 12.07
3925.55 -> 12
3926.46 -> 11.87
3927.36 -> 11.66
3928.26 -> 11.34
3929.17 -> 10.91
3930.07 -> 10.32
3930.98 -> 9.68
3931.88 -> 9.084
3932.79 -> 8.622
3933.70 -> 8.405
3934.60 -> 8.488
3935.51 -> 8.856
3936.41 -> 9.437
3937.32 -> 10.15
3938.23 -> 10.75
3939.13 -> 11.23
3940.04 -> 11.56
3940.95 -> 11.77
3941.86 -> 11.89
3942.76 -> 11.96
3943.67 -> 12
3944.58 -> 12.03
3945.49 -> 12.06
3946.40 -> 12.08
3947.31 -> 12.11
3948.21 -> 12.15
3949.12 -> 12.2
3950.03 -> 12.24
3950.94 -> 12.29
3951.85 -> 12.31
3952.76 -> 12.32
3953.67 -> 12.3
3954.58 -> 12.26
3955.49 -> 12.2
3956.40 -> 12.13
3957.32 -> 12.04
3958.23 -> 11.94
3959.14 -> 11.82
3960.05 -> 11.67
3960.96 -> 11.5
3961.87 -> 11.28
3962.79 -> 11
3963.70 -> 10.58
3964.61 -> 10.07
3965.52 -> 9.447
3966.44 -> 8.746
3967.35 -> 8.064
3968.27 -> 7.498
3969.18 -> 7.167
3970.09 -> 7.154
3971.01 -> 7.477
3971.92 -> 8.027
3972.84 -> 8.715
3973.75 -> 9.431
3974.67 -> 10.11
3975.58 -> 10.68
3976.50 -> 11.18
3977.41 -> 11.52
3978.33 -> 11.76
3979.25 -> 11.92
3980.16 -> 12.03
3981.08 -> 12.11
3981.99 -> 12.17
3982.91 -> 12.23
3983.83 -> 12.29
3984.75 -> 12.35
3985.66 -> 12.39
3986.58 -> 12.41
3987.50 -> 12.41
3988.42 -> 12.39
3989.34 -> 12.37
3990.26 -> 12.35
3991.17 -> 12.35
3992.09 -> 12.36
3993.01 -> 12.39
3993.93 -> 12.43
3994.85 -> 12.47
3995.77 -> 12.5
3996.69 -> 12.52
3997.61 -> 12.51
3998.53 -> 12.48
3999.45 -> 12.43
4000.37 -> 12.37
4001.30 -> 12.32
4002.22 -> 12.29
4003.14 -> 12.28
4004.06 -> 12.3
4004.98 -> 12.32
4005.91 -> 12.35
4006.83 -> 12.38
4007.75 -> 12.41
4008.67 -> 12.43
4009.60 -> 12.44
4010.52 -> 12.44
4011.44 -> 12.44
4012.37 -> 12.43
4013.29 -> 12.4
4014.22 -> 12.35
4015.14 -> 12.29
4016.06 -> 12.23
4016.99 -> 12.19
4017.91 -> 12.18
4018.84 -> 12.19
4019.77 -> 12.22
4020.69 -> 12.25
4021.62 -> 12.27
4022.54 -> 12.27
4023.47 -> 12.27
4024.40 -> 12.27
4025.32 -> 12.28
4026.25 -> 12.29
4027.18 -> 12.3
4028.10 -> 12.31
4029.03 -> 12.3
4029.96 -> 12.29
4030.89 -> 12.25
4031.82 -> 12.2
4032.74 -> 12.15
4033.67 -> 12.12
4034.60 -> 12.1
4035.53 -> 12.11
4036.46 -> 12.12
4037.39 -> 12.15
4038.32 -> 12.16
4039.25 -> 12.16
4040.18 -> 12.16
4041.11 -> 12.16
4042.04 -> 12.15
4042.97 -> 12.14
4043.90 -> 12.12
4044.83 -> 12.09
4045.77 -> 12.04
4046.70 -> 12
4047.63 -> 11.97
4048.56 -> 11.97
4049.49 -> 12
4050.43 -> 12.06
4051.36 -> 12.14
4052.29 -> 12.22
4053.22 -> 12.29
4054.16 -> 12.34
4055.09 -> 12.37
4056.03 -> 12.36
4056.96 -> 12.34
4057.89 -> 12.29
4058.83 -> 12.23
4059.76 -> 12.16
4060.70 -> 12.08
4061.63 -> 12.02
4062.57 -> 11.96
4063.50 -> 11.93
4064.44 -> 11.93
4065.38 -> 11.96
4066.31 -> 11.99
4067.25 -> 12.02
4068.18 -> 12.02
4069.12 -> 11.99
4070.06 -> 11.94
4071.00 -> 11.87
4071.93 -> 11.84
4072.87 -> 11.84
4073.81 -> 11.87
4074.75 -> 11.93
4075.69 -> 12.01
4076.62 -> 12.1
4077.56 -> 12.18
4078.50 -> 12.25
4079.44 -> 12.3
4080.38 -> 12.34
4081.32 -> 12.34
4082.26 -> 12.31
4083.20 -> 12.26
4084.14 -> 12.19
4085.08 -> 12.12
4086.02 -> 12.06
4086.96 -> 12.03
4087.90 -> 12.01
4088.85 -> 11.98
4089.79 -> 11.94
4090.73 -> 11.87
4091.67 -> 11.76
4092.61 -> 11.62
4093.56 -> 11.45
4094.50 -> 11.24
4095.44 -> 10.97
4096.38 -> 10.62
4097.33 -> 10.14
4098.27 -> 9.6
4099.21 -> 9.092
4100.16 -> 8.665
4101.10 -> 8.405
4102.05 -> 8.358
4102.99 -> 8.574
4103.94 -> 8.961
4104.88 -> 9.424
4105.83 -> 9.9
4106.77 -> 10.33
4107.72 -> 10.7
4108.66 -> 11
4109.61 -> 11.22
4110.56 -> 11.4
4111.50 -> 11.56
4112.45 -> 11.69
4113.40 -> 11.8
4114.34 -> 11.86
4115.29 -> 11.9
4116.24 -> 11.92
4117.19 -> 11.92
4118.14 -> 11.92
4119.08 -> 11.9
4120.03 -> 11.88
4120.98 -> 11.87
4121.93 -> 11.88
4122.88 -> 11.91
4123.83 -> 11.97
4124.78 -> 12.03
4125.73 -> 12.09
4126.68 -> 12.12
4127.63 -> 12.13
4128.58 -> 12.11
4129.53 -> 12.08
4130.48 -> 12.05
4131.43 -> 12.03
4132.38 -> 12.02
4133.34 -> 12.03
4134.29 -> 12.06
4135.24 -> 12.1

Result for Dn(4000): 1.1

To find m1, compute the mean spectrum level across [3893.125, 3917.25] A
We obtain 11.9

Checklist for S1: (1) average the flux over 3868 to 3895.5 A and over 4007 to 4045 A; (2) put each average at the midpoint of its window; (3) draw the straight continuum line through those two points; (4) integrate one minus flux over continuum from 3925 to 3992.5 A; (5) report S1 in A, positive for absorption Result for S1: 3.8 A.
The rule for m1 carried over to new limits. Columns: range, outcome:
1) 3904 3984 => 11.2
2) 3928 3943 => 10.2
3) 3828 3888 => 11.4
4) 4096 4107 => 9.31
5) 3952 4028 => 11.6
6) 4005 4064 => 12.2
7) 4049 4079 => 12.1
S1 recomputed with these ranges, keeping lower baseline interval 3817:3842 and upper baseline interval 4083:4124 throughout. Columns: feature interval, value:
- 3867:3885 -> -2.2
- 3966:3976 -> 2.2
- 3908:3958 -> -4.0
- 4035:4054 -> -2.0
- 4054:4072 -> -1.8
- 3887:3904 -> 0.1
